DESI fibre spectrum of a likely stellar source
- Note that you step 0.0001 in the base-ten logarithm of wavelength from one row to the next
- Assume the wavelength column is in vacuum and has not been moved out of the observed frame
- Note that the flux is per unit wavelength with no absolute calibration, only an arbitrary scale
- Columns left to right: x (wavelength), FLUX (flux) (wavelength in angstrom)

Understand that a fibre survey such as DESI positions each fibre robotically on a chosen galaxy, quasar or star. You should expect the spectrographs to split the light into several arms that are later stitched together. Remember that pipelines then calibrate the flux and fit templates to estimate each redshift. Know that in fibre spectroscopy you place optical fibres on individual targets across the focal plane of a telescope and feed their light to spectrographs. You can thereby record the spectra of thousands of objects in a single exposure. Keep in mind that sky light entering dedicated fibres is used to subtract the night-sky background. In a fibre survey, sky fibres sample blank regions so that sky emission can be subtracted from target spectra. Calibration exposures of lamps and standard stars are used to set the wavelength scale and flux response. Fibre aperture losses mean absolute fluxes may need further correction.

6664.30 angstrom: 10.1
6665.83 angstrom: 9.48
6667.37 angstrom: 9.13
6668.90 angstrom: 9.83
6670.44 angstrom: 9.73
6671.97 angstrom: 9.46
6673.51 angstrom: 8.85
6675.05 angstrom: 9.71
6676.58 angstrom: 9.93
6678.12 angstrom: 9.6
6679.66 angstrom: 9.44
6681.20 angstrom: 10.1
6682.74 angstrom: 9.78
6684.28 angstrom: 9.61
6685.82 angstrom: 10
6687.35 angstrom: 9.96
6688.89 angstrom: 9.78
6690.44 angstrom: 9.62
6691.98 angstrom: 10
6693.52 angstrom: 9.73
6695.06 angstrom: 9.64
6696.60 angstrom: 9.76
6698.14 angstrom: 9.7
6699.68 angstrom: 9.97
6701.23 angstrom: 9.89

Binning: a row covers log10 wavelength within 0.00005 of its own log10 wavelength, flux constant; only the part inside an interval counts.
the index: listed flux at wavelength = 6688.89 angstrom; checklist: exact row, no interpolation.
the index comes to 9.78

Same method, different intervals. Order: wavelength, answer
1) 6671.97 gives 9.46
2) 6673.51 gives 8.85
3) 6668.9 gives 9.83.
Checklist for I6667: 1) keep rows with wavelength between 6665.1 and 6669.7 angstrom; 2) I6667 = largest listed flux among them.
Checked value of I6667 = 9.83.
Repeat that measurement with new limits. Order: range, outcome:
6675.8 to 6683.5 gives 10.1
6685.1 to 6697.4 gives 10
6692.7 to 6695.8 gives 9.73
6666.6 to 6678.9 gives 9.93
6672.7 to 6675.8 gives 9.71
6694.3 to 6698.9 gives 9.76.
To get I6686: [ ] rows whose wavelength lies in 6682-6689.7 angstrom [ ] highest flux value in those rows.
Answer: 10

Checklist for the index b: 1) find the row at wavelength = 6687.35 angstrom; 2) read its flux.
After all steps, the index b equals 9.96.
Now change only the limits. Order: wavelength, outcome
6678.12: 9.6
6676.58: 9.93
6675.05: 9.71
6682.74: 9.78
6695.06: 9.64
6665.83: 9.48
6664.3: 10.1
